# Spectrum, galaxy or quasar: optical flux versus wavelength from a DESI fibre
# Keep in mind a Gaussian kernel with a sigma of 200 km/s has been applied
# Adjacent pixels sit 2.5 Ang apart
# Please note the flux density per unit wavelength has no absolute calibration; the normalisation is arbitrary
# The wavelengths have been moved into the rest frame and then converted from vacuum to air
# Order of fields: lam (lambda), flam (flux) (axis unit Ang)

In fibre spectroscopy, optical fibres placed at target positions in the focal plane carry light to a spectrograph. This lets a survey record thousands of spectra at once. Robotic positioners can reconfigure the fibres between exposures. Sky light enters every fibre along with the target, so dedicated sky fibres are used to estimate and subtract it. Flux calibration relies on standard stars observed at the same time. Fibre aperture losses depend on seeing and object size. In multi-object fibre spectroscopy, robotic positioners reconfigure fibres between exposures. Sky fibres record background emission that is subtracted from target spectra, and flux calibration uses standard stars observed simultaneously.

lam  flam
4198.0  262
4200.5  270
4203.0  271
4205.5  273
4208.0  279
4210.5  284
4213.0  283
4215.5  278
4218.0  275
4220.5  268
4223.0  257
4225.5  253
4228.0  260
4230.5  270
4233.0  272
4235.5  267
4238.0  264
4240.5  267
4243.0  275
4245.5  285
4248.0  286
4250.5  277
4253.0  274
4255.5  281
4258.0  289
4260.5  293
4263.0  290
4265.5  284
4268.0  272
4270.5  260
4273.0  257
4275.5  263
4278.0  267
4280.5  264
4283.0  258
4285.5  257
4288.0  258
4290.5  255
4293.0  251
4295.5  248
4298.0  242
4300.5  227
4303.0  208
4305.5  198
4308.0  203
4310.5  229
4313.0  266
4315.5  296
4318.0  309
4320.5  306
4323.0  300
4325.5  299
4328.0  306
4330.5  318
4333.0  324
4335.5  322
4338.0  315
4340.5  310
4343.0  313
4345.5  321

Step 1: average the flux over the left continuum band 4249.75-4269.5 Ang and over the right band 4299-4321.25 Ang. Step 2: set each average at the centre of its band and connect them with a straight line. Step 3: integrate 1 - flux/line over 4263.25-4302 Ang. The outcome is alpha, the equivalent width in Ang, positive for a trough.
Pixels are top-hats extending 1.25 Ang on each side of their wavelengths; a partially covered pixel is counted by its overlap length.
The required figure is 1.3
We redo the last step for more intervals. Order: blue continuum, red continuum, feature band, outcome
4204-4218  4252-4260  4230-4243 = 0.6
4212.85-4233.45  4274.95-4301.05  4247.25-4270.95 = -1.9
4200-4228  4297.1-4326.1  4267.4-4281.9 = -0.1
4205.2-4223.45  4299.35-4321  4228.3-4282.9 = -2.1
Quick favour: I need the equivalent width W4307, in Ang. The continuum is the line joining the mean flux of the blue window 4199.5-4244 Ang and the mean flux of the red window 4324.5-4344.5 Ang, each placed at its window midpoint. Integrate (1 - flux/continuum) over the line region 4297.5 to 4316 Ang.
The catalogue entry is 4.4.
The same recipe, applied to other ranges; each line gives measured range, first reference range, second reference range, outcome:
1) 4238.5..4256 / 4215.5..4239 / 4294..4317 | -1.3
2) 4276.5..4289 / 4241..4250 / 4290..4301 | -0.3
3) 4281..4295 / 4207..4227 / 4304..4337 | 1.2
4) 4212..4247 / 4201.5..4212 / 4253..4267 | 1.4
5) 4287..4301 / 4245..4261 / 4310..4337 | 2.2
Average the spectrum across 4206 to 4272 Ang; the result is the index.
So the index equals 275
